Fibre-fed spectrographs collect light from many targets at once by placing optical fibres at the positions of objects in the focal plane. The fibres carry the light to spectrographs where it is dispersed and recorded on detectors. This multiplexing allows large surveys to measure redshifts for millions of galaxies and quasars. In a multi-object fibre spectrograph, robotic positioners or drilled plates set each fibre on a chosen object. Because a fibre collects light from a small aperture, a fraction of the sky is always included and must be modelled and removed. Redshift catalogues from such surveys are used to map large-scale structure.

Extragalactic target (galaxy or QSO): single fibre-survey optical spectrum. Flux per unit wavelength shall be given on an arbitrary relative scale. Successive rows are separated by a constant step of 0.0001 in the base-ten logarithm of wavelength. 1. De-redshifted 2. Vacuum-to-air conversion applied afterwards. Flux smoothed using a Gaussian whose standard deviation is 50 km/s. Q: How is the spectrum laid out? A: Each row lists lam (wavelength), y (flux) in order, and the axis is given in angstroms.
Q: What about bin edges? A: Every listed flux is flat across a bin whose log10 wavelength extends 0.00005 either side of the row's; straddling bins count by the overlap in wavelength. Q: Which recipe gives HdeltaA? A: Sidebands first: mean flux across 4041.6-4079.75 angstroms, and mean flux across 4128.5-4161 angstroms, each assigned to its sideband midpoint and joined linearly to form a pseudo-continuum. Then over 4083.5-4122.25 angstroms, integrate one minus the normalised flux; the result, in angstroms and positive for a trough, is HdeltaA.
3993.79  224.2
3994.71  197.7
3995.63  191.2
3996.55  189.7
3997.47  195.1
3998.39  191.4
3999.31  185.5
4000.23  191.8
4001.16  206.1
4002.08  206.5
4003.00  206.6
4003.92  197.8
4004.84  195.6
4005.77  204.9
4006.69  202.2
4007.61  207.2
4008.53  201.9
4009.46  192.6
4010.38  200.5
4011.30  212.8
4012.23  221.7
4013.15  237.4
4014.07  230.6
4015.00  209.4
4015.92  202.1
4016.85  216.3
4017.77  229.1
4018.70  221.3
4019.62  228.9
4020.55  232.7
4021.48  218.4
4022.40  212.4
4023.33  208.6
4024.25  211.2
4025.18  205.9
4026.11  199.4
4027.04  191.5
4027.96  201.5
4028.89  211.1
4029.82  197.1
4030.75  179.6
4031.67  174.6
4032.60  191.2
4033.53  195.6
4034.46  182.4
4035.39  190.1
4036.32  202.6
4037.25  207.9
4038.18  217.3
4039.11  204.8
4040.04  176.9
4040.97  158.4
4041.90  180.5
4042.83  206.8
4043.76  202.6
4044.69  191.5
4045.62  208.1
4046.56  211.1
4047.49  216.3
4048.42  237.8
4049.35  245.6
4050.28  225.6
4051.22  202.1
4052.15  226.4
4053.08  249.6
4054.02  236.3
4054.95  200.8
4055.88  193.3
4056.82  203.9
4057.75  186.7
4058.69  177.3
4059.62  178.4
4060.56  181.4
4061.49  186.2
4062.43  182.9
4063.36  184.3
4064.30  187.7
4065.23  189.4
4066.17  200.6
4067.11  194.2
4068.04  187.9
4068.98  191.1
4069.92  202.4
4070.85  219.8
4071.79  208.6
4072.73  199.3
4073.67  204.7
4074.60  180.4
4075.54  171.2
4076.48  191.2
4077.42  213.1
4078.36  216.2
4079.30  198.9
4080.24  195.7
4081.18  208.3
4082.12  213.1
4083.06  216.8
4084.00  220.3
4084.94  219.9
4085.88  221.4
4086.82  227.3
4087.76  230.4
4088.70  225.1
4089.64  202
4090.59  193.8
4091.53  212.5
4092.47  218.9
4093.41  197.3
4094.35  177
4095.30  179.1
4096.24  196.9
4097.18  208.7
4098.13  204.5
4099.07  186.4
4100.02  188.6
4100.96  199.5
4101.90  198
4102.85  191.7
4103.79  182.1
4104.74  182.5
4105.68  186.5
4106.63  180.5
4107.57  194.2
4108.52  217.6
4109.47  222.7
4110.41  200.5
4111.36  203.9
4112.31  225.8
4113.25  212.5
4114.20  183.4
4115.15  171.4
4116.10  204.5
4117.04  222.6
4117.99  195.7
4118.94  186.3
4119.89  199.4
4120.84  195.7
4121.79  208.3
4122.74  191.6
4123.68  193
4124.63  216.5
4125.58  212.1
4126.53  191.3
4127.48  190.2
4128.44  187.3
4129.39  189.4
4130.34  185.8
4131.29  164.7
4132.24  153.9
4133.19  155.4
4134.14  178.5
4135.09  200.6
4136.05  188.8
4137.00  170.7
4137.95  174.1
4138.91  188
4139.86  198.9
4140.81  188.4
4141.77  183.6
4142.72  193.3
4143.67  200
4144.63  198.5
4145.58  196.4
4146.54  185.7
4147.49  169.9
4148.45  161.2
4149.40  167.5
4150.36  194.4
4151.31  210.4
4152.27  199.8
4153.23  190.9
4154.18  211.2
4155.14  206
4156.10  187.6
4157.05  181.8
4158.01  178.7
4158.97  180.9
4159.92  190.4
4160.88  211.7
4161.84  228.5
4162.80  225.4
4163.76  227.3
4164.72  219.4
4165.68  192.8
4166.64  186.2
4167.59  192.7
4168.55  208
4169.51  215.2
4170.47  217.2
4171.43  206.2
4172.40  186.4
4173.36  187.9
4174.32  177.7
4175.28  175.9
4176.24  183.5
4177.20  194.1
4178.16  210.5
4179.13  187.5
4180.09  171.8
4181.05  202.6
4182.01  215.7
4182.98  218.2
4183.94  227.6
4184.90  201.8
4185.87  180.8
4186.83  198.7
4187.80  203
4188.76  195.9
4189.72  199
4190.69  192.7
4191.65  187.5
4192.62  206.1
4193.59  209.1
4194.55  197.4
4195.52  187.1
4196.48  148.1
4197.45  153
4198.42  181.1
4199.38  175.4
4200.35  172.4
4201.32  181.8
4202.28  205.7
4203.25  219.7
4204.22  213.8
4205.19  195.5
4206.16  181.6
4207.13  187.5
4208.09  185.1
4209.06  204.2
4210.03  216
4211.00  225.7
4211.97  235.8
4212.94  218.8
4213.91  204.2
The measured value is -1.6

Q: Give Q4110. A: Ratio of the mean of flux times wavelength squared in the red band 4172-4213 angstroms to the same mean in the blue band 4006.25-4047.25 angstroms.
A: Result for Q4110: 1.04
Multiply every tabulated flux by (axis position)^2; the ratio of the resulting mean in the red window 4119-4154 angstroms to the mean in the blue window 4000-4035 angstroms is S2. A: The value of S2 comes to 1.0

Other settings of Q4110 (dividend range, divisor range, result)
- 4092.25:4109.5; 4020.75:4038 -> 1.01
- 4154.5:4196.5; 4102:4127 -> 1.03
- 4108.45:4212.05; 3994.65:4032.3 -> 1.02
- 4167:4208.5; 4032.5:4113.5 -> 1.02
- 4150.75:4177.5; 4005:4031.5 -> 1.02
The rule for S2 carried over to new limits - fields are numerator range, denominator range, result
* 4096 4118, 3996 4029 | 1.00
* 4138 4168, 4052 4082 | 1.02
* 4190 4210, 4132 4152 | 1.06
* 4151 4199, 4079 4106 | 1.01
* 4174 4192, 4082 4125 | 1.01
